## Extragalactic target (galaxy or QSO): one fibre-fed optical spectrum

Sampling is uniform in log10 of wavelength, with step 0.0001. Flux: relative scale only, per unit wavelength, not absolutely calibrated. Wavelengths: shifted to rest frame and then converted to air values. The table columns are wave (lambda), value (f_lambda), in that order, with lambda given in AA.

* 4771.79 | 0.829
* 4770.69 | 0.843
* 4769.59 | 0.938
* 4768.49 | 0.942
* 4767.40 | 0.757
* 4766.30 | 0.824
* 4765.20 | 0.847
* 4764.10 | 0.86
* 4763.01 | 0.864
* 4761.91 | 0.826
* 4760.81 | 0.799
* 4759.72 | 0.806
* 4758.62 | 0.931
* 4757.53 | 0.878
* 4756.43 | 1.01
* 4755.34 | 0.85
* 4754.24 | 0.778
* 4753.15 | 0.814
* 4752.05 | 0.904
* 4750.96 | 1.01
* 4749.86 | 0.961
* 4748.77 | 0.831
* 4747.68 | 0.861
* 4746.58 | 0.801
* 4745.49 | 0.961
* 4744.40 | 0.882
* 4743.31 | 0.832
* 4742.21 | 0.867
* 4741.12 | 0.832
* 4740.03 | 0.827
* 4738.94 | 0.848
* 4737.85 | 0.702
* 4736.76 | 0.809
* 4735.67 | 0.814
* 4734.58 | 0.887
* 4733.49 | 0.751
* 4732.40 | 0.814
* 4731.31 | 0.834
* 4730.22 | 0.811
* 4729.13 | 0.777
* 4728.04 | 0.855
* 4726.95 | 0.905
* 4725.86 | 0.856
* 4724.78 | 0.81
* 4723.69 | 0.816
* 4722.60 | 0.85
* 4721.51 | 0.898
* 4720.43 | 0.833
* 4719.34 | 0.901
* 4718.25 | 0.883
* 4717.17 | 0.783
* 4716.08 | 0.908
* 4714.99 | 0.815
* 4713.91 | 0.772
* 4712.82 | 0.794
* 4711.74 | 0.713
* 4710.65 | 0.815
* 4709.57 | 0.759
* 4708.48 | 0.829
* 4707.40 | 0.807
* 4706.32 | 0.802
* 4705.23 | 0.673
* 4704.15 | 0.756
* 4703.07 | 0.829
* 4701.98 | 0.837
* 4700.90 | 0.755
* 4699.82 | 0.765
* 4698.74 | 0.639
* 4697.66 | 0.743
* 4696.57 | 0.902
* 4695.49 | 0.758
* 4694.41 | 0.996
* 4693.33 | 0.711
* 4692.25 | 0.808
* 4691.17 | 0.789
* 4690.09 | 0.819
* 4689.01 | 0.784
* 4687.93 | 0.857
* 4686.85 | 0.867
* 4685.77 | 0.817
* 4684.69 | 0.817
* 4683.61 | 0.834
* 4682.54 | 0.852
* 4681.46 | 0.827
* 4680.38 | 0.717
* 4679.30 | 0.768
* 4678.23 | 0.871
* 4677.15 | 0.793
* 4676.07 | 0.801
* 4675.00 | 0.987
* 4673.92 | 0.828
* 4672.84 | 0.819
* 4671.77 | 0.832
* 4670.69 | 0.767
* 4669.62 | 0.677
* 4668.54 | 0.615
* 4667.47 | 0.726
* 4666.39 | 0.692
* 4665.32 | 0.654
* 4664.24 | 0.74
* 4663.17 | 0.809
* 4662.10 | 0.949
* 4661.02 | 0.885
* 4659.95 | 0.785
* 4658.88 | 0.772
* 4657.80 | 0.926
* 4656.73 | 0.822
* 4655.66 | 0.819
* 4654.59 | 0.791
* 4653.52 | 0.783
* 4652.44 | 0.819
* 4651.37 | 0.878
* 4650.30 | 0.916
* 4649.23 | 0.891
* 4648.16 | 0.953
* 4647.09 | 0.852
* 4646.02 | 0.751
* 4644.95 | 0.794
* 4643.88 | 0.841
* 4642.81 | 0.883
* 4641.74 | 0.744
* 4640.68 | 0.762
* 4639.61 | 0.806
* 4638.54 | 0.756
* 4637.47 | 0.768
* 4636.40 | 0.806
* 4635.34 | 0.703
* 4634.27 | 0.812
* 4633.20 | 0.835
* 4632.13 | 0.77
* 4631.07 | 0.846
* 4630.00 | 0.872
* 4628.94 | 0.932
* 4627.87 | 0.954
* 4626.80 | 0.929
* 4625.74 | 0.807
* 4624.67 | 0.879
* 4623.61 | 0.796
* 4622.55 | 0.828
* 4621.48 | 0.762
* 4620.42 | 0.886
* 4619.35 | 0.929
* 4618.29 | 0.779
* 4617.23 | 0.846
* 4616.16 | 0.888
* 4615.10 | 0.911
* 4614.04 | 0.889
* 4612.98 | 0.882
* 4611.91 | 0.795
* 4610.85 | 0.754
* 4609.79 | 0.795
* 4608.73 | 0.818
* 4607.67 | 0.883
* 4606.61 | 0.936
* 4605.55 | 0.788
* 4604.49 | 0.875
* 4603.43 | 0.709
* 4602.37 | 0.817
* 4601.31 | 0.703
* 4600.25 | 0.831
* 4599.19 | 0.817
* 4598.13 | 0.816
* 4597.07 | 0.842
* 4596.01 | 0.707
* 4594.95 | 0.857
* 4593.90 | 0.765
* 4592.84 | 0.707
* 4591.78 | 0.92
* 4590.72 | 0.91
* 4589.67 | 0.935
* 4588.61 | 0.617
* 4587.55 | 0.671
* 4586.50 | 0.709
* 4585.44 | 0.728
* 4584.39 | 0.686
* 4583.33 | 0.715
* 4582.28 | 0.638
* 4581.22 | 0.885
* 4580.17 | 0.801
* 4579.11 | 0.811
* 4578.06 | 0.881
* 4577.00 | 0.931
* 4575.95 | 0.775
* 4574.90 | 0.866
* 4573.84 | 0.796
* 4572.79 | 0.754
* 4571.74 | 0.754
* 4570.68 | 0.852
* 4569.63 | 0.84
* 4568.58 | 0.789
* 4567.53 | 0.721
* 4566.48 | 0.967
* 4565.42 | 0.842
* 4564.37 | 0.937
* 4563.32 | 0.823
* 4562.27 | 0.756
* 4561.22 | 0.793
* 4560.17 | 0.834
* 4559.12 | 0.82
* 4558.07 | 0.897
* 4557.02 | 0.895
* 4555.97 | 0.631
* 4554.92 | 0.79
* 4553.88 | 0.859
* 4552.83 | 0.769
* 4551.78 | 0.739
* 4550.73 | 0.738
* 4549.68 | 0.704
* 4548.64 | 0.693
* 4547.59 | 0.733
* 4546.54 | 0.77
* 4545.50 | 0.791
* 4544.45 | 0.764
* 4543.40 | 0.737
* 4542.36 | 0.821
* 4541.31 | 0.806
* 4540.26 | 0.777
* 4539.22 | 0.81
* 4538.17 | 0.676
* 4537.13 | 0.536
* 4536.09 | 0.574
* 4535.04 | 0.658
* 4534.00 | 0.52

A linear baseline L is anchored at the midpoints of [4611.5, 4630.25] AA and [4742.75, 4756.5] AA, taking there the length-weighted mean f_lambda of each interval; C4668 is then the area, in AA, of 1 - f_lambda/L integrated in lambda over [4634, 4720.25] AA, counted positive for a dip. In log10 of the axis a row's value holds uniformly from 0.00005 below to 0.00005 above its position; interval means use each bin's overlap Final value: 6.58 AA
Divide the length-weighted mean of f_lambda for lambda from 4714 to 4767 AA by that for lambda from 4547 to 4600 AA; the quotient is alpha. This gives 1.07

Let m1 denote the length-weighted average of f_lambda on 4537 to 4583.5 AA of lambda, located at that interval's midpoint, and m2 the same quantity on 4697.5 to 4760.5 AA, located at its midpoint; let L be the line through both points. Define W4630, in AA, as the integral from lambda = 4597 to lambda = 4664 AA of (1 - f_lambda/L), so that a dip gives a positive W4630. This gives -2.1 AA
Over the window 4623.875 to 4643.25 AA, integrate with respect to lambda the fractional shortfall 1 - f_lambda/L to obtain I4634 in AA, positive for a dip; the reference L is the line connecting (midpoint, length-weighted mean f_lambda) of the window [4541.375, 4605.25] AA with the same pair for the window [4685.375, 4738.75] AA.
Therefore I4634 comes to -0.6 AA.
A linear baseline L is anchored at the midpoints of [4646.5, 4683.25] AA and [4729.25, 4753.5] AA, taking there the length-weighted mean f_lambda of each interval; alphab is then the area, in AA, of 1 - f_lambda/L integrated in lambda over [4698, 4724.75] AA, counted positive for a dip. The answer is 1.0 AA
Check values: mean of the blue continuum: 0.812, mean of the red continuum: 0.847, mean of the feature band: 0.801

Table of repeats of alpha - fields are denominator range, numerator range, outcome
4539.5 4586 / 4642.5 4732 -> 1.02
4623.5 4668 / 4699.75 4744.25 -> 0.99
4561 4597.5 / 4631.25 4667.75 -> 1.01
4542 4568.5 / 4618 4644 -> 1.04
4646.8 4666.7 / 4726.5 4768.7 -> 1.02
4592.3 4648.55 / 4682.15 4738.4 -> 0.99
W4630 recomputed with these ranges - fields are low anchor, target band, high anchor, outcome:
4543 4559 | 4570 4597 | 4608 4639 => 0.4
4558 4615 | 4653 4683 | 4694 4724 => 0.4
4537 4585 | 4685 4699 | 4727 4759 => 0.4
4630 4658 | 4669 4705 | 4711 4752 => 1.1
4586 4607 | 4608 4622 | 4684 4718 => -0.8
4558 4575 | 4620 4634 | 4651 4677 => -0.8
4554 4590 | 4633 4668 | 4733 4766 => 0.6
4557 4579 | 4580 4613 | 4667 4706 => 1.4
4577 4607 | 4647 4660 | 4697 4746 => -0.8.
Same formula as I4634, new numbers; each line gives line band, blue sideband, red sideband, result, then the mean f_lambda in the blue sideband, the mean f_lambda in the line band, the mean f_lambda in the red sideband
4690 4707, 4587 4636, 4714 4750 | 1.0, 0.826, 0.786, 0.841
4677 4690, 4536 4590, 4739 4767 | 0.2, 0.779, 0.818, 0.865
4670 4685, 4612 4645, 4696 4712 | -0.5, 0.835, 0.821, 0.776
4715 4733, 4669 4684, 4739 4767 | 0.0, 0.811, 0.844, 0.865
